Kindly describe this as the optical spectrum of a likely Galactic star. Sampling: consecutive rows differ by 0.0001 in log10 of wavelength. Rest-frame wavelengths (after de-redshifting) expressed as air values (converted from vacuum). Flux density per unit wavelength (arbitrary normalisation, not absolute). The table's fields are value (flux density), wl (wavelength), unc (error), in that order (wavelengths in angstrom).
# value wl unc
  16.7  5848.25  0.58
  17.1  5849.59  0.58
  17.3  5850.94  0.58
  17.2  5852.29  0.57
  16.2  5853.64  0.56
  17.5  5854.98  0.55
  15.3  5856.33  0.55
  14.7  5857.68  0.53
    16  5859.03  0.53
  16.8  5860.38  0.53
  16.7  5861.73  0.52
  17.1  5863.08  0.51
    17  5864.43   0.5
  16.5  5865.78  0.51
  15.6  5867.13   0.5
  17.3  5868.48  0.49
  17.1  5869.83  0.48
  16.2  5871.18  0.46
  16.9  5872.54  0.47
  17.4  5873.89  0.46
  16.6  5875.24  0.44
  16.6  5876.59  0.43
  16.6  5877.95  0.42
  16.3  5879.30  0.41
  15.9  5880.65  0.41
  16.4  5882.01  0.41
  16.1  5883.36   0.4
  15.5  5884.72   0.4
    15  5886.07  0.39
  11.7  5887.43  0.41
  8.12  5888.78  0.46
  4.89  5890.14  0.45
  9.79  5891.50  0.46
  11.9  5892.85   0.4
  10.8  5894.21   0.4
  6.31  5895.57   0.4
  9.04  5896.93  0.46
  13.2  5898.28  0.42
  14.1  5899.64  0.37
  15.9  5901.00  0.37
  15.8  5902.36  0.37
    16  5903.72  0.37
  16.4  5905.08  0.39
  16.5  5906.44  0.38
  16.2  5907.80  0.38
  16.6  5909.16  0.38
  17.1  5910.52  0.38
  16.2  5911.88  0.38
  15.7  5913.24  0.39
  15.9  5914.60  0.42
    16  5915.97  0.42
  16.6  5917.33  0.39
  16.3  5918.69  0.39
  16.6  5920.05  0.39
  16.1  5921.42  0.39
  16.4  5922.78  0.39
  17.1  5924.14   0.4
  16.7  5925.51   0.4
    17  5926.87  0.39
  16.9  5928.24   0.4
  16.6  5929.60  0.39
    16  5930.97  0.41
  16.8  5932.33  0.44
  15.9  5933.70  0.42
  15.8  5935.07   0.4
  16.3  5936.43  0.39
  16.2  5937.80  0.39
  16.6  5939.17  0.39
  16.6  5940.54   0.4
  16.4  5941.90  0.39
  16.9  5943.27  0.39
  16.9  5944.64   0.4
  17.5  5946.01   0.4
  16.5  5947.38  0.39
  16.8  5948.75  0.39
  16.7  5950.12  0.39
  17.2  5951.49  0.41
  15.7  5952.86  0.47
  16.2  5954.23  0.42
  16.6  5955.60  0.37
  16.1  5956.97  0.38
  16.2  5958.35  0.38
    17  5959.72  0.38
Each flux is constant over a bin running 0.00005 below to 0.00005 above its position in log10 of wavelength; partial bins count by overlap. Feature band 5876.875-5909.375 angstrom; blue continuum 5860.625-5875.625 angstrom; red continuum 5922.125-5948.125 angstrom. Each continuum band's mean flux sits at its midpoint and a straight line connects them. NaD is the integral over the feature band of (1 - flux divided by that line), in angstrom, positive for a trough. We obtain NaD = 6.2 angstrom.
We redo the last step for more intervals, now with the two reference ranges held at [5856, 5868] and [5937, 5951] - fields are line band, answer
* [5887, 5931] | 5.5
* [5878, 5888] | 0.6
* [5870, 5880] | -0.2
